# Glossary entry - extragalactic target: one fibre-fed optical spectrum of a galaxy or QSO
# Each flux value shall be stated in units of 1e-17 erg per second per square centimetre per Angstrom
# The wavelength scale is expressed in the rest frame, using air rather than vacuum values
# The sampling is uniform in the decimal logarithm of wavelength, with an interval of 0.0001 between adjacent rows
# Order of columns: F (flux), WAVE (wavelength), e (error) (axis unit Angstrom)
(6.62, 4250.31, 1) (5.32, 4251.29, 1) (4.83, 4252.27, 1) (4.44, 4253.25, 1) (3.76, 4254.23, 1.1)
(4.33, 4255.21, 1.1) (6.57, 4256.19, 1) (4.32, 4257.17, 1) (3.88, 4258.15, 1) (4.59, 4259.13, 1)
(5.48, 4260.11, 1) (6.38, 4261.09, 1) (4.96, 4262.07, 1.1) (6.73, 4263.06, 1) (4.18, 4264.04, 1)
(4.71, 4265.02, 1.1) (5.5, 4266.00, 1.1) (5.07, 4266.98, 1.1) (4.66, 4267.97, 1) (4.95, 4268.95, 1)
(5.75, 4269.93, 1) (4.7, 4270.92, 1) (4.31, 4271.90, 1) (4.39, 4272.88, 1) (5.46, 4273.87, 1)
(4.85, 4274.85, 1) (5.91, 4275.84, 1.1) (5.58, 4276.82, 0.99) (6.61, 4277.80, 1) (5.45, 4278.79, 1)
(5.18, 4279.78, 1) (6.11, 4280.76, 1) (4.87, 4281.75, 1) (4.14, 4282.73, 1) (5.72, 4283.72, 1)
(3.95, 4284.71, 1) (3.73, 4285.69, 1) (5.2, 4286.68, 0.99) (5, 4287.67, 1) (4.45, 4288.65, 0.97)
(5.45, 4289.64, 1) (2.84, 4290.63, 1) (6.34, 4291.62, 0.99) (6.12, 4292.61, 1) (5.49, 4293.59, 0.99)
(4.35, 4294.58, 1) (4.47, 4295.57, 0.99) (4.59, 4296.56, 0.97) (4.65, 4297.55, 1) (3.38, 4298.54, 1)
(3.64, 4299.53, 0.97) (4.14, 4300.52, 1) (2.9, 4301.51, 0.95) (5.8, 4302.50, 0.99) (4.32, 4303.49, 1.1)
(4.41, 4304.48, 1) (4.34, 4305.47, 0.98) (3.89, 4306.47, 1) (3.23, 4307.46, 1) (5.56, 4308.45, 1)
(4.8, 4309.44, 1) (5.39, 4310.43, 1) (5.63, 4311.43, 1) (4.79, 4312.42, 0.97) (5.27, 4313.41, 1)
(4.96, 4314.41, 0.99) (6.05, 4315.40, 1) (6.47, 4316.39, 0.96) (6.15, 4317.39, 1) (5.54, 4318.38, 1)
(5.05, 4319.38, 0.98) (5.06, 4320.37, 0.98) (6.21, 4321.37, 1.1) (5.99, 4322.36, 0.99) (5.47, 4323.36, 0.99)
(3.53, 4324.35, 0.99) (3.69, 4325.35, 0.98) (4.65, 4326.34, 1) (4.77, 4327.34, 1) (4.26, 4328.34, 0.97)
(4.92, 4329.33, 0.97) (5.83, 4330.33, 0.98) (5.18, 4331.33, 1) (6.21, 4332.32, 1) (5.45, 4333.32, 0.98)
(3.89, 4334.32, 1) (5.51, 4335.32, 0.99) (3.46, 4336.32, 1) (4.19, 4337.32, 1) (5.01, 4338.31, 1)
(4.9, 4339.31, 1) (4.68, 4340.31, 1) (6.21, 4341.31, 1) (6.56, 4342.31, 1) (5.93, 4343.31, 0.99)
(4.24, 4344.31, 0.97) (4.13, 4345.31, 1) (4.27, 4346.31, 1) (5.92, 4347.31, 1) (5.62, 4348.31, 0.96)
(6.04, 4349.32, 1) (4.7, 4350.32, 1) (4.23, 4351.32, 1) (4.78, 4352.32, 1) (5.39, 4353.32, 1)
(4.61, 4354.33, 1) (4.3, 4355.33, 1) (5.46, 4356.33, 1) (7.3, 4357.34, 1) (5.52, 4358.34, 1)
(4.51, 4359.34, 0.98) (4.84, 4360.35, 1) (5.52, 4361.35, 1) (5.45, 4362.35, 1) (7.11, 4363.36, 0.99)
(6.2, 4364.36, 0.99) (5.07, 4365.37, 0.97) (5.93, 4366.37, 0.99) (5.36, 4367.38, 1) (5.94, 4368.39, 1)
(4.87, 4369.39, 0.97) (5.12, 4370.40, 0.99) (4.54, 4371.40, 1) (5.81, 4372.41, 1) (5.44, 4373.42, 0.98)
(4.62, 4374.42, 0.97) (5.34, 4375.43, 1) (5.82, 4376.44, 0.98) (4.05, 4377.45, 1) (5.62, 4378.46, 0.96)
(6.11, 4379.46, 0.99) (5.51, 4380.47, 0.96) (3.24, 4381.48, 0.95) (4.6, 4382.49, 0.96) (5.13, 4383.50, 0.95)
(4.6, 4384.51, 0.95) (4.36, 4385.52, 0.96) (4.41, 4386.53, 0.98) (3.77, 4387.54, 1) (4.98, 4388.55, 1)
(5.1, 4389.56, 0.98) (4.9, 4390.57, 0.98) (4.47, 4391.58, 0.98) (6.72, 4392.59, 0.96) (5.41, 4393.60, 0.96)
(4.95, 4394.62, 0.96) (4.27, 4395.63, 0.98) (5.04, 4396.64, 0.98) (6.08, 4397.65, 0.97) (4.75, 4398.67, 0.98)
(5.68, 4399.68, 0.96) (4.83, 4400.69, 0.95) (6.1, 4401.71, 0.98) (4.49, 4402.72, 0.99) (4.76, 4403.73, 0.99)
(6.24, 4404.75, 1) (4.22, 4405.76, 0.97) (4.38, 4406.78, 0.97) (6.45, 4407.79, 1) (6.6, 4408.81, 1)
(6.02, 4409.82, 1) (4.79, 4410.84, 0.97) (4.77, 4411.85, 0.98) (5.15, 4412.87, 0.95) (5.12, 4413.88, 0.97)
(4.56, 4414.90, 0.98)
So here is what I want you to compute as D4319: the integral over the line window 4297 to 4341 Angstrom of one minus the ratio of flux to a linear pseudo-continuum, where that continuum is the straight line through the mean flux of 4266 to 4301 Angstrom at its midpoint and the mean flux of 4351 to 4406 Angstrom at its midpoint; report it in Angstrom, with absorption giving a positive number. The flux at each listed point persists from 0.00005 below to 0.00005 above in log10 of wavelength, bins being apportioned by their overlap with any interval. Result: 1.3 Angstrom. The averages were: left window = 4.91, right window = 5.16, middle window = 4.85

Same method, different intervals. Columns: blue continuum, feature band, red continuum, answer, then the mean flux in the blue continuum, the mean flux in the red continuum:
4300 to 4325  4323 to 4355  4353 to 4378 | 1.5 Angstrom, 4.99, 5.36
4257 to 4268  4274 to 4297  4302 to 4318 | 0.0 Angstrom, 5.07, 5.07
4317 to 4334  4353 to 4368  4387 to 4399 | -1.2 Angstrom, 5.16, 5.04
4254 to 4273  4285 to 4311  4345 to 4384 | 2.7 Angstrom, 4.99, 5.24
